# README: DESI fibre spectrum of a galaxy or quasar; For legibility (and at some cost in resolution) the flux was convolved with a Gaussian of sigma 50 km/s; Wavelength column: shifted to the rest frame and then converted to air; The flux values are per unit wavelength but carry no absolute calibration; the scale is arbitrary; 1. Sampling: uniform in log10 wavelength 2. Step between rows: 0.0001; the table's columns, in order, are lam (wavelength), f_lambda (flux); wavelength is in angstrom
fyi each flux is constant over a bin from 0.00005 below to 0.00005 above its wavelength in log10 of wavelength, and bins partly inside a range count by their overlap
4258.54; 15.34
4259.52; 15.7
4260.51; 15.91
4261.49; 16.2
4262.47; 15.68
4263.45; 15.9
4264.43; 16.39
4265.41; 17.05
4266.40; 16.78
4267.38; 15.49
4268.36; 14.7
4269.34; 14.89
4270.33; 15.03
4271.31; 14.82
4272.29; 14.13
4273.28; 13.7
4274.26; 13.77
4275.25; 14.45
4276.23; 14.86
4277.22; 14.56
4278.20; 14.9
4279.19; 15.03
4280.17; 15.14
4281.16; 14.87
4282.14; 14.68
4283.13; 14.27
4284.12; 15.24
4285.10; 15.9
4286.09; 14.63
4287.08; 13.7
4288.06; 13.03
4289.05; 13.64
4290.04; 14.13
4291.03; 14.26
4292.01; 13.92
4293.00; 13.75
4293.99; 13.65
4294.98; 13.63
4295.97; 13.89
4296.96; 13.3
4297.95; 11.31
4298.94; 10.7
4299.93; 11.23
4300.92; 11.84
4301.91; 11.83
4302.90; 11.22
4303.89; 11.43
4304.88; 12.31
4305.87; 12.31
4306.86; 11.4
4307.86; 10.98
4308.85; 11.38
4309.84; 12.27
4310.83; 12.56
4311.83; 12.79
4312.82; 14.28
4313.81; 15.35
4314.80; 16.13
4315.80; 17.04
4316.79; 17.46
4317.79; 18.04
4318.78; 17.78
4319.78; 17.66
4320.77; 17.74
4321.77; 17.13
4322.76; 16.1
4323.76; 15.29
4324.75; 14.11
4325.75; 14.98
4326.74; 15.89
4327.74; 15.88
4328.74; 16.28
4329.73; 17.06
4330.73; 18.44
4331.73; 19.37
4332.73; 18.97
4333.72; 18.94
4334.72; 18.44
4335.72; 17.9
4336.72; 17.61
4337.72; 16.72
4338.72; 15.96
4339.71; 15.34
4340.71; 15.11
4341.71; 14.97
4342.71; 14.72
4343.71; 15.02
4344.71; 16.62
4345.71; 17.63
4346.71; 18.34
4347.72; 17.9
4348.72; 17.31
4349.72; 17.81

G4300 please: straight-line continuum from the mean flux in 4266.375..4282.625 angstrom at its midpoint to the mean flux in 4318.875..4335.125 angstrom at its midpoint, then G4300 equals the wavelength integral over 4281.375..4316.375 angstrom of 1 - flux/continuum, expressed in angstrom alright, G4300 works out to 5.6 angstrom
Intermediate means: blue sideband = 14.8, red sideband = 17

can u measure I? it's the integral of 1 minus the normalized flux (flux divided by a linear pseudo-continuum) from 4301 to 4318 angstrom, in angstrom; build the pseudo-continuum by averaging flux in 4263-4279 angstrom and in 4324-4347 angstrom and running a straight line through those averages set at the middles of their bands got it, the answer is 2.9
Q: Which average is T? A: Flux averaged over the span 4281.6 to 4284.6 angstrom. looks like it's 14.7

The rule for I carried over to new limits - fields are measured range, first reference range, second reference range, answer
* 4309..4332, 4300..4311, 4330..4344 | -2.81 angstrom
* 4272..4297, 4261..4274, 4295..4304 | -1.35 angstrom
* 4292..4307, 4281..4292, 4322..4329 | 2.46 angstrom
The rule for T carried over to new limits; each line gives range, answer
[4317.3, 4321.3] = 17.8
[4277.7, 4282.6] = 14.9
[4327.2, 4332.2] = 17.4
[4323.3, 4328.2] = 15.2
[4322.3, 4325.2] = 15.2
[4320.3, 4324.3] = 16.5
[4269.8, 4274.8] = 14.3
